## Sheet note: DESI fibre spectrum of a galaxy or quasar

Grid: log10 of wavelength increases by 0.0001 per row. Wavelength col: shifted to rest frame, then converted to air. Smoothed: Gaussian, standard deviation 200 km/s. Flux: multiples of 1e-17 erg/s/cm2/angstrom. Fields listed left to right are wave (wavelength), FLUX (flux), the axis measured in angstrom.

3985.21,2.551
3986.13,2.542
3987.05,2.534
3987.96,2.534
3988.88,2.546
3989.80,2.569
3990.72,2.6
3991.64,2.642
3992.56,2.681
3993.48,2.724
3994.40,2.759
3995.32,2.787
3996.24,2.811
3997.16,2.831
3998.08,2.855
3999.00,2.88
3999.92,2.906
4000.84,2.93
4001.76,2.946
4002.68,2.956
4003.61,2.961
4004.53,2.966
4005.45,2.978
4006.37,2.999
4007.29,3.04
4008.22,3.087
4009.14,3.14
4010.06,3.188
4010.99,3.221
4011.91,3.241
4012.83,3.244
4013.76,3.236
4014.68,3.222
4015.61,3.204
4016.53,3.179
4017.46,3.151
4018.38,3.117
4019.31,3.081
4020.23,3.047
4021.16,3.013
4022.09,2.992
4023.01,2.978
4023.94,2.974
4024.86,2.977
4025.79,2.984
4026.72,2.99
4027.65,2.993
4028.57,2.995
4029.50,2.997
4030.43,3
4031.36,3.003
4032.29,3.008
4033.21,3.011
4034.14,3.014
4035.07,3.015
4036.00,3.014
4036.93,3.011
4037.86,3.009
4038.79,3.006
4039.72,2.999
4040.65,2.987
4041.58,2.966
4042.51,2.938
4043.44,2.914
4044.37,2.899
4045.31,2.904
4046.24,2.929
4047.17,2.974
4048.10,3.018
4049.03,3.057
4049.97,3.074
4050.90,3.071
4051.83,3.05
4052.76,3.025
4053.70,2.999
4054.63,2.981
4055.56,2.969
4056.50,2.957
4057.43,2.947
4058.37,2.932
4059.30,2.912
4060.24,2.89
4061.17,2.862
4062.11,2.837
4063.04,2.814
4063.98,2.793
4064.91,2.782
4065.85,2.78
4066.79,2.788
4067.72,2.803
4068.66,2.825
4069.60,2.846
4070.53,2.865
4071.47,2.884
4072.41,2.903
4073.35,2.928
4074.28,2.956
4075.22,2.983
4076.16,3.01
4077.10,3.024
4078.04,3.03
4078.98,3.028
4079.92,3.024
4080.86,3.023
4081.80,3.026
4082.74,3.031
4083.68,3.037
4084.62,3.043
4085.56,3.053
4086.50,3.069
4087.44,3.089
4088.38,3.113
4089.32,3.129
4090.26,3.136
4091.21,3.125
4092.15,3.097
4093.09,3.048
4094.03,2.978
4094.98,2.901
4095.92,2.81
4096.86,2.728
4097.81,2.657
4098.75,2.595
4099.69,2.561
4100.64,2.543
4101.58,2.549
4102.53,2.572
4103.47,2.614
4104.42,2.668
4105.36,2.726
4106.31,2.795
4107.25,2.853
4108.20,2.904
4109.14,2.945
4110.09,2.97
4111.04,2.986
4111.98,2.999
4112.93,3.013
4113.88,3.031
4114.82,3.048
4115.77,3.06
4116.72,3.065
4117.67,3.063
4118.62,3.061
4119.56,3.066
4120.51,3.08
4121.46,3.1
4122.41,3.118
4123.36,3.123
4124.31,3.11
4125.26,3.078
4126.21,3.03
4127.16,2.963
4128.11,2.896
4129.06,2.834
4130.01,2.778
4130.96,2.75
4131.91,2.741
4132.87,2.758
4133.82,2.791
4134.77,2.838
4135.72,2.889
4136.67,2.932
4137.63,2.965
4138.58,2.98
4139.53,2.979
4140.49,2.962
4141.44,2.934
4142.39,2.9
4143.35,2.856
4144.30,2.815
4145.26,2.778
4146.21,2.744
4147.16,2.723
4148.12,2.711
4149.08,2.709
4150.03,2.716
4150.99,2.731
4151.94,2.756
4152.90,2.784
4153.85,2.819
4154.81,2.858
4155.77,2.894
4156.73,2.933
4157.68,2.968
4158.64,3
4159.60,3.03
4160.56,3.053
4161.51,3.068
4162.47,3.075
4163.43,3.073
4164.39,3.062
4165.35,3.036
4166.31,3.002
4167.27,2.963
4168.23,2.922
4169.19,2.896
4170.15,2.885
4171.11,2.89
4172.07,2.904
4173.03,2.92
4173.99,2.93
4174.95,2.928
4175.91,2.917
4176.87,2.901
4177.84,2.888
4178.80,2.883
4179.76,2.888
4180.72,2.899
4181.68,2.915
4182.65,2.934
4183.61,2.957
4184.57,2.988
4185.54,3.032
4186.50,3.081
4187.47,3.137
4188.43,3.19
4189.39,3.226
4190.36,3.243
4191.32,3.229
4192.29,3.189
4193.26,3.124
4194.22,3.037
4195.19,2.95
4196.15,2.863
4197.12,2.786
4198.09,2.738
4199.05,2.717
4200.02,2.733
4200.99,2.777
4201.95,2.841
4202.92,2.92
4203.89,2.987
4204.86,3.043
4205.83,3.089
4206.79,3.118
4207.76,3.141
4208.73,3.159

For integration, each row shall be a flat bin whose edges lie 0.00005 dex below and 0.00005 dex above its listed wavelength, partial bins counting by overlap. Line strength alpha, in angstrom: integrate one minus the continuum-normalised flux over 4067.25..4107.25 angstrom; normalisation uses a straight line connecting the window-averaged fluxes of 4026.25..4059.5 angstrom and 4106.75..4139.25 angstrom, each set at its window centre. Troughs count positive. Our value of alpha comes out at 1.02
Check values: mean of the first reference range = 2.99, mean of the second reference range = 2.97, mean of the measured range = 2.9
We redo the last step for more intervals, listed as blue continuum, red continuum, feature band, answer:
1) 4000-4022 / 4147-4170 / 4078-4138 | 0.8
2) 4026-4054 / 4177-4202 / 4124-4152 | 1.2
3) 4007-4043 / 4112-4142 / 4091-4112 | 1.3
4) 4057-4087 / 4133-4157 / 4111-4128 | -1.1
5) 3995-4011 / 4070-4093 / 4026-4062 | 0.2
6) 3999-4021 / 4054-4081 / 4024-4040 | 0.1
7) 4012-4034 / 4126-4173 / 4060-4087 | 0.6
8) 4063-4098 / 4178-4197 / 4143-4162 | 1.0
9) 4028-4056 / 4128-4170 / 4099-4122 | 0.3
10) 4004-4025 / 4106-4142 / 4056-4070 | 0.9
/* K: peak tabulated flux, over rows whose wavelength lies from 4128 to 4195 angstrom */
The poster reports 3.243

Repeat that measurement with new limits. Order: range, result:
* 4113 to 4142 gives 3.123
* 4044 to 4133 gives 3.136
